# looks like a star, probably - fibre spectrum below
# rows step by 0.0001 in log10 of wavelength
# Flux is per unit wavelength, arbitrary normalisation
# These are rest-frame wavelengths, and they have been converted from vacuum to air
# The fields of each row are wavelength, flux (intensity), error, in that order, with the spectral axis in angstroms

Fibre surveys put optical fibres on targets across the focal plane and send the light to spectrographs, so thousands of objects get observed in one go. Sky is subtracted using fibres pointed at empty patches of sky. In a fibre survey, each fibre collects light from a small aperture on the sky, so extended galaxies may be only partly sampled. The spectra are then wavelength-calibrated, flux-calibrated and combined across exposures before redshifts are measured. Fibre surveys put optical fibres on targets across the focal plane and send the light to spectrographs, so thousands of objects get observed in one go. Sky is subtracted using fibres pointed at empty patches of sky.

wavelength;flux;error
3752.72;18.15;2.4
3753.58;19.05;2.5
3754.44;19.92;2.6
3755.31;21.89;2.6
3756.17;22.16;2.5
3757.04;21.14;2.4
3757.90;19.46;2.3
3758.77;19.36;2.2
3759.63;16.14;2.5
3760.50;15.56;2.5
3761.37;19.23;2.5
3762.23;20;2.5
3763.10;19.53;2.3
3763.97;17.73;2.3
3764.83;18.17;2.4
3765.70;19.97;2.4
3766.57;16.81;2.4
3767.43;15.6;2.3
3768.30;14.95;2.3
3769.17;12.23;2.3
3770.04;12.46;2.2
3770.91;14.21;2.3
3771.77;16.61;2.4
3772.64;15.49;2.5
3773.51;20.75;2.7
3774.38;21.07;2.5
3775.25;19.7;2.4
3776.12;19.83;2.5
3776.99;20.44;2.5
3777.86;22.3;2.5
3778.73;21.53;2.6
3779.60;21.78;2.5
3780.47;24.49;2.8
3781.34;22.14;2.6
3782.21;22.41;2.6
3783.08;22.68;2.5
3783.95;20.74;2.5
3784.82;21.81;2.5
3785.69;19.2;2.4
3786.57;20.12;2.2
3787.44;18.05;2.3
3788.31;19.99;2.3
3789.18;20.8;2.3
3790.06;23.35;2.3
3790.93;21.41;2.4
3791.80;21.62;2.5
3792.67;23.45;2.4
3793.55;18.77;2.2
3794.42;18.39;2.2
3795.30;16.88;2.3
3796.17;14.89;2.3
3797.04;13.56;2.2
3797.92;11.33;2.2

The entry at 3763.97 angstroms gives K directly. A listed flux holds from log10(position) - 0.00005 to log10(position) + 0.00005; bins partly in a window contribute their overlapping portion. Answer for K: 17.73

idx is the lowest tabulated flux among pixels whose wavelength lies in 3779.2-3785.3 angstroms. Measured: 20.74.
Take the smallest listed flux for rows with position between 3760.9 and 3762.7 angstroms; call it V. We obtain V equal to 19.23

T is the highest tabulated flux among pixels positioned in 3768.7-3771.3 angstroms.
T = 14.21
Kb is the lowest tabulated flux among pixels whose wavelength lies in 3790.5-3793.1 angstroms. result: 21.41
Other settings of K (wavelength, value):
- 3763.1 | 19.53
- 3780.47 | 24.49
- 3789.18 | 20.8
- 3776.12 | 19.83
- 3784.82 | 21.81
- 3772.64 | 15.49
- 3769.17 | 12.23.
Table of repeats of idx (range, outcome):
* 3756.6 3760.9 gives 15.56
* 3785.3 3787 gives 19.2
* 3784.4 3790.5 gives 18.05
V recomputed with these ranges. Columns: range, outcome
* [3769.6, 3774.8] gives 12.46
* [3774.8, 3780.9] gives 19.7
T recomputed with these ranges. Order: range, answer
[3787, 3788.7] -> 19.99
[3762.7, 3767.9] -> 19.97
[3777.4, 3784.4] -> 24.49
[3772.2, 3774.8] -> 21.07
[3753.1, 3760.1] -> 22.16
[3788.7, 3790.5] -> 23.35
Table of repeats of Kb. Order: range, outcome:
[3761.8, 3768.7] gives 14.95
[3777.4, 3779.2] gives 21.53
